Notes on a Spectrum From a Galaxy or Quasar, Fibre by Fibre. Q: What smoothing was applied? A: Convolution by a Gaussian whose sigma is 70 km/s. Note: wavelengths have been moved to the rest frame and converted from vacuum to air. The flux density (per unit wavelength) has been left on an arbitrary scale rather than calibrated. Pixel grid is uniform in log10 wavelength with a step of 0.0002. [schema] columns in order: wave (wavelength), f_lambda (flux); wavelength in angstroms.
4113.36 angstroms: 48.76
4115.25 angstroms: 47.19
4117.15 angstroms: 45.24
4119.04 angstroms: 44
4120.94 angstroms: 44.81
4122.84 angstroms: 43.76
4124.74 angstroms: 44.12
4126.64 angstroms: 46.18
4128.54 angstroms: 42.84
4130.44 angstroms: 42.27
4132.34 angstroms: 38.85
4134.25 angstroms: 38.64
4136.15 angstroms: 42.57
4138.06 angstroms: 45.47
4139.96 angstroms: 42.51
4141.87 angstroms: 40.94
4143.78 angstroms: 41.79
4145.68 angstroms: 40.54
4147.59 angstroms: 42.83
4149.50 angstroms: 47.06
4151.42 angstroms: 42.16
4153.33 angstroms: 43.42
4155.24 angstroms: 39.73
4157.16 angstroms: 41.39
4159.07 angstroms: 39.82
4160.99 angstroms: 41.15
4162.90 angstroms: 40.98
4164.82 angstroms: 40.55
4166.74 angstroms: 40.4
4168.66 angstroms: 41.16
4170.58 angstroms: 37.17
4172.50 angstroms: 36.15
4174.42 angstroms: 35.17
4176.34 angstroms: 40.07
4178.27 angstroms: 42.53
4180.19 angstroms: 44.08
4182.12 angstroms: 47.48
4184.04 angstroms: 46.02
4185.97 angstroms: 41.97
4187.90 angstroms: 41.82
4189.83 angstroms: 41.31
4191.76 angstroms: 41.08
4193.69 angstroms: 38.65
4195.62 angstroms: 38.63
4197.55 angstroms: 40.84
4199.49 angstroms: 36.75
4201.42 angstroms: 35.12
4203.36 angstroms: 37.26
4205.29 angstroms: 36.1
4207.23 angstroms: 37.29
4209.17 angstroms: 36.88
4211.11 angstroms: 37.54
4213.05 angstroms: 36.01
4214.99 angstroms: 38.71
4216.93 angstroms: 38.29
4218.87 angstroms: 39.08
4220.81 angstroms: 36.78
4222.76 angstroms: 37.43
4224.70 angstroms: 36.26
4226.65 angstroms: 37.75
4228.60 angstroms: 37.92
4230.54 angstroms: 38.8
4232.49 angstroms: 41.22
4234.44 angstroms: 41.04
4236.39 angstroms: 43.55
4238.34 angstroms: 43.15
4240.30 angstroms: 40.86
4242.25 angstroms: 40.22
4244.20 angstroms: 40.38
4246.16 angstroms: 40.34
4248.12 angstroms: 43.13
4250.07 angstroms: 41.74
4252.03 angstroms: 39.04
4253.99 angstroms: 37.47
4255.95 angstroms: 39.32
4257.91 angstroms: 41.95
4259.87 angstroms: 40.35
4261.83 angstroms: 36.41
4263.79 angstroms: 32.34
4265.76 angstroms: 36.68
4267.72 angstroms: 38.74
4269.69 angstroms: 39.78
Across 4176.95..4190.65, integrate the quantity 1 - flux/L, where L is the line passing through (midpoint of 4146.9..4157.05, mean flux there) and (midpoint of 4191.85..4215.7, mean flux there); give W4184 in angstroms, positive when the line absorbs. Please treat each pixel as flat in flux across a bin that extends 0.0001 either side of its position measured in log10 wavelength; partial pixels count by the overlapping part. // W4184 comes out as -1.3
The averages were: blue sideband 42.9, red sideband 37.6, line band 43.5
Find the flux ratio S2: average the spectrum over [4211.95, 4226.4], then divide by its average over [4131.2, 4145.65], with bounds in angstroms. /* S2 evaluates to 0.90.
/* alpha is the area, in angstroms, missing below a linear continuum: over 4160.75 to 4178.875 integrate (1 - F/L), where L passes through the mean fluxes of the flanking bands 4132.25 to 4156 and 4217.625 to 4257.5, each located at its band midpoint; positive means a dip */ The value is 0.9 angstroms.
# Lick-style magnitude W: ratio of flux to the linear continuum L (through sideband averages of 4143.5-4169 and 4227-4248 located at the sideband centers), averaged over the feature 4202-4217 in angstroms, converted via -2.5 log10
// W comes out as 0.11 mag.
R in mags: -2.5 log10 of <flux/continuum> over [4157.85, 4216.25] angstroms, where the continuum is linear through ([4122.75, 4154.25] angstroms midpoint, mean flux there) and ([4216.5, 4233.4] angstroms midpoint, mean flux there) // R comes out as 0.014 mag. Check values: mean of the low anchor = 42.7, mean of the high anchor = 38.2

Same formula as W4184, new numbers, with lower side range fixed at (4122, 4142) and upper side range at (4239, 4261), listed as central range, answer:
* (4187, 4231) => 3.3 angstroms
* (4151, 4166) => 0.4 angstroms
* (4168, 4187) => 0.3 angstroms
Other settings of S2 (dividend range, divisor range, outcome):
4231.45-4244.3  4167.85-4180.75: 1.06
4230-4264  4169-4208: 1.01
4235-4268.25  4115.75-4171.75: 0.94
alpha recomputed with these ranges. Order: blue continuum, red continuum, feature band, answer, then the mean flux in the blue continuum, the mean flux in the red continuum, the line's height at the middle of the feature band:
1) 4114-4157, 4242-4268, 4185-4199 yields 0.24 angstroms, 43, 39.1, 41.2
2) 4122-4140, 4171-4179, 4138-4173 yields -0.89 angstroms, 42.7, 38.3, 40.2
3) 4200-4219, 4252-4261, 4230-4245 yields -1.01 angstroms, 37.1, 39.6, 38.6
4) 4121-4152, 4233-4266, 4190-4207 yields 1.25 angstroms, 42.7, 40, 41.2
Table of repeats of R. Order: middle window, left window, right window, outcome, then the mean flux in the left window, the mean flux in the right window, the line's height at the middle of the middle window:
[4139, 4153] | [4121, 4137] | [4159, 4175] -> -0.04 mag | 42.5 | 39.2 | 41.1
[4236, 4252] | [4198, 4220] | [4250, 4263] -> -0.07 mag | 37.3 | 39.2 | 38.7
